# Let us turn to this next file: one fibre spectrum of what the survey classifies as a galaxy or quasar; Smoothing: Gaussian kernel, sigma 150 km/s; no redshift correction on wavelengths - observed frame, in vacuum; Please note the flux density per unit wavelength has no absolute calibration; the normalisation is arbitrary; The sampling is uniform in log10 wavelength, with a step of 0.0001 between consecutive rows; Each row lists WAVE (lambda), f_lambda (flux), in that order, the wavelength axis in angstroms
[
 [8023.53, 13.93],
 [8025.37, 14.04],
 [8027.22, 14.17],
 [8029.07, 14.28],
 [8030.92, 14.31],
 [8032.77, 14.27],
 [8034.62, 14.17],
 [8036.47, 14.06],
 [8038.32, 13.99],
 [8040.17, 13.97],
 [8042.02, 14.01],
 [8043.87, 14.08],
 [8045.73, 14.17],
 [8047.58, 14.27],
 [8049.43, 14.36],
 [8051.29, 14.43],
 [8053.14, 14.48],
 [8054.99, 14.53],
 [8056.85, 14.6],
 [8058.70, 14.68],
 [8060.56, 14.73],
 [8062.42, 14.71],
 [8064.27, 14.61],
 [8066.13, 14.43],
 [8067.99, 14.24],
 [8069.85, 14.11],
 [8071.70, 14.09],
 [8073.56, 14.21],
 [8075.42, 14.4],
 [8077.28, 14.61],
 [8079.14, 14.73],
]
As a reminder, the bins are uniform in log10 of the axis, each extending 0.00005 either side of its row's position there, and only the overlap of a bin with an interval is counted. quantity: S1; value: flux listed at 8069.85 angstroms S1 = 14.11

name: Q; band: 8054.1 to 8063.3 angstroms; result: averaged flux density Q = 14.6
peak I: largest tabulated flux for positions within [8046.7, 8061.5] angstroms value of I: 14.73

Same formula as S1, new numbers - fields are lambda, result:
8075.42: 14.4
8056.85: 14.6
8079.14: 14.73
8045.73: 14.17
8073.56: 14.21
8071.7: 14.09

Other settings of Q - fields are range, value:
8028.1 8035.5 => 14.3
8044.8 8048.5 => 14.2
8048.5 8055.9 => 14.5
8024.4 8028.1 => 14.1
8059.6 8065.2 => 14.7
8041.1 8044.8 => 14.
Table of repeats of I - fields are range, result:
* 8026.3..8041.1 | 14.31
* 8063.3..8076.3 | 14.61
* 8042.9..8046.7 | 14.17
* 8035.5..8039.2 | 14.06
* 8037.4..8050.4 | 14.36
